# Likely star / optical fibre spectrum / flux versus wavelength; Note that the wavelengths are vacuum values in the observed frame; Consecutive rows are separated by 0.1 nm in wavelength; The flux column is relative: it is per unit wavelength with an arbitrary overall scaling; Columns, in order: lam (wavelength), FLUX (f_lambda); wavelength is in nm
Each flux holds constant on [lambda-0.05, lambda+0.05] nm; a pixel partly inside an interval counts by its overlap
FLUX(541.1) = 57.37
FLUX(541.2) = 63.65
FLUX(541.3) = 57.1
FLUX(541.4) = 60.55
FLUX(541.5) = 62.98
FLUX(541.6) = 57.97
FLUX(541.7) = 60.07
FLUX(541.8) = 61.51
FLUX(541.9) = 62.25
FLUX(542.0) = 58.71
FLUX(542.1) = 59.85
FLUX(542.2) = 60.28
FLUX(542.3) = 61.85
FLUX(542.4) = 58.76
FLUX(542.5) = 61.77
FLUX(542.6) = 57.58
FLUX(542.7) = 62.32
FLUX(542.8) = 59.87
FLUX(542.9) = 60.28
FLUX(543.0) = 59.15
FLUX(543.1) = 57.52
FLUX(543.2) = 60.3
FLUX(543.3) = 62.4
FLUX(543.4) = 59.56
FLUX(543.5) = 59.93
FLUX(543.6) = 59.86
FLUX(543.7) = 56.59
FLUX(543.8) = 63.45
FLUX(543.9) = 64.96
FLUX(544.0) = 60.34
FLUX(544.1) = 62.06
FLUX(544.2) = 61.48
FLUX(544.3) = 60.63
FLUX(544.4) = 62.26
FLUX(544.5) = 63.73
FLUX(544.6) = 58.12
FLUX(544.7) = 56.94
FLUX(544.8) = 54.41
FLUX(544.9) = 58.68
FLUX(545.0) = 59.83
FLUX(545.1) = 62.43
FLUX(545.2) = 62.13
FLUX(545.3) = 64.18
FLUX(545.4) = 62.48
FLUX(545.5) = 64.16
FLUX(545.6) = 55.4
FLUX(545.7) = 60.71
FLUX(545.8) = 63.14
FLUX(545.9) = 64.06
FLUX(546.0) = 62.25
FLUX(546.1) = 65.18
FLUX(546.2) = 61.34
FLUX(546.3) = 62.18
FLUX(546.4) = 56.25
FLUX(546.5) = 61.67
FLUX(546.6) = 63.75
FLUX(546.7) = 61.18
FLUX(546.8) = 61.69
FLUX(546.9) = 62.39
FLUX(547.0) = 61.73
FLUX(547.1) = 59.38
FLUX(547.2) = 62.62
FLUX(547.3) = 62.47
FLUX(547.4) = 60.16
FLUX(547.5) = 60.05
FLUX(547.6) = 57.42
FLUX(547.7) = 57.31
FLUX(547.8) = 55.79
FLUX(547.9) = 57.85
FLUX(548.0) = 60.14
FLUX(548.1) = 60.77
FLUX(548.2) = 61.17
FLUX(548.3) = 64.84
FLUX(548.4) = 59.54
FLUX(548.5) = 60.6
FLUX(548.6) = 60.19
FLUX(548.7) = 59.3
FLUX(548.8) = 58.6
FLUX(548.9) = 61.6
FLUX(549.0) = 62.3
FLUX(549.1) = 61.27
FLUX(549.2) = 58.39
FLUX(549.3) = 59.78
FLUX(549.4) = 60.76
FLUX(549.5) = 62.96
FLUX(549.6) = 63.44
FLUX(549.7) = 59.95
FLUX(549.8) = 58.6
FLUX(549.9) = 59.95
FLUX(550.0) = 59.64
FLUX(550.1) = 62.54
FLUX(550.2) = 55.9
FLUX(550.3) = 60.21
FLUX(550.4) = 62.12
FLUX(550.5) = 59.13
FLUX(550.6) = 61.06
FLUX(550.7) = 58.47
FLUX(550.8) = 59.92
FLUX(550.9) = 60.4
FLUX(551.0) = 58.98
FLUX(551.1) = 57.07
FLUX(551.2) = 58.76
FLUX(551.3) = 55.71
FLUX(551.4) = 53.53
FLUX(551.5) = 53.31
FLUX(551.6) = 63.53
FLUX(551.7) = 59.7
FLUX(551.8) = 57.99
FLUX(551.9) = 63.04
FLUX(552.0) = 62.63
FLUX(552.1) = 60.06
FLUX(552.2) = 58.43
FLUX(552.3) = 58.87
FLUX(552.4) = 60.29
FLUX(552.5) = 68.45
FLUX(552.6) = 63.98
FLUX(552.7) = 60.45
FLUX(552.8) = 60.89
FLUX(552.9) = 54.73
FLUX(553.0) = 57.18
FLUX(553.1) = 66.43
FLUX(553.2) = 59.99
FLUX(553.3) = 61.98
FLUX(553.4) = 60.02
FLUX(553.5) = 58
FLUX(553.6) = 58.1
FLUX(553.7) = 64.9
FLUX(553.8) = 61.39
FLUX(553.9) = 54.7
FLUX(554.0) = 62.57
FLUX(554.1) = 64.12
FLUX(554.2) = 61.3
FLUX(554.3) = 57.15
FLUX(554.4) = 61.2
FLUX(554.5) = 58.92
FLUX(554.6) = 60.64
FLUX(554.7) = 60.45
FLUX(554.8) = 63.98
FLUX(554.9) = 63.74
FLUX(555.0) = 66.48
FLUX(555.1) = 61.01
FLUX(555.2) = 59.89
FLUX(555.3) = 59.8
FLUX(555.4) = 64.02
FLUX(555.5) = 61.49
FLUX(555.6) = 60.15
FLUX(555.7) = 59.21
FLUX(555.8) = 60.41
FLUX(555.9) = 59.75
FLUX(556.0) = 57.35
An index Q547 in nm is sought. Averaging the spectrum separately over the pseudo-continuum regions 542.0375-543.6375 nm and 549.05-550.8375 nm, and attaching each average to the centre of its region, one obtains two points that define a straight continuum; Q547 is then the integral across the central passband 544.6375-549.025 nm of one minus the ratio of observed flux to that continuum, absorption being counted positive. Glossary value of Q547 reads -0.037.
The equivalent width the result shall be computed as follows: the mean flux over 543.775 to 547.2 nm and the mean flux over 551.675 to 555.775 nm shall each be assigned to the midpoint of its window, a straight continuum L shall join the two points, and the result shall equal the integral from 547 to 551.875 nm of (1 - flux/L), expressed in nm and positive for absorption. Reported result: 0.11 nm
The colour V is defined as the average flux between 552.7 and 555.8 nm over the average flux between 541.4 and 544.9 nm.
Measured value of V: 1.01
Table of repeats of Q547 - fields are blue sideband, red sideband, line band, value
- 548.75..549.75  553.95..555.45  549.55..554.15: 0.09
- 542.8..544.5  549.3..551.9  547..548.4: 0.00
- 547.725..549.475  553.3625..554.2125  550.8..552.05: 0.03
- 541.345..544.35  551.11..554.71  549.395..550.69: 0.00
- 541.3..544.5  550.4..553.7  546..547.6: -0.03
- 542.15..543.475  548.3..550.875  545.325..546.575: -0.03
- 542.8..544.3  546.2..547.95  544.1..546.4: -0.03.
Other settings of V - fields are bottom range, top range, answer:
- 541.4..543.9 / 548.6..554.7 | 1.00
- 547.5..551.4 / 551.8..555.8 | 1.02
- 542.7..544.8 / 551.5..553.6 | 1.00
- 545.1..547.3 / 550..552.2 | 0.96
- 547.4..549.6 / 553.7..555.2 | 1.02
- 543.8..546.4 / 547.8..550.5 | 0.99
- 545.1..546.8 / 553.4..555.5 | 0.99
